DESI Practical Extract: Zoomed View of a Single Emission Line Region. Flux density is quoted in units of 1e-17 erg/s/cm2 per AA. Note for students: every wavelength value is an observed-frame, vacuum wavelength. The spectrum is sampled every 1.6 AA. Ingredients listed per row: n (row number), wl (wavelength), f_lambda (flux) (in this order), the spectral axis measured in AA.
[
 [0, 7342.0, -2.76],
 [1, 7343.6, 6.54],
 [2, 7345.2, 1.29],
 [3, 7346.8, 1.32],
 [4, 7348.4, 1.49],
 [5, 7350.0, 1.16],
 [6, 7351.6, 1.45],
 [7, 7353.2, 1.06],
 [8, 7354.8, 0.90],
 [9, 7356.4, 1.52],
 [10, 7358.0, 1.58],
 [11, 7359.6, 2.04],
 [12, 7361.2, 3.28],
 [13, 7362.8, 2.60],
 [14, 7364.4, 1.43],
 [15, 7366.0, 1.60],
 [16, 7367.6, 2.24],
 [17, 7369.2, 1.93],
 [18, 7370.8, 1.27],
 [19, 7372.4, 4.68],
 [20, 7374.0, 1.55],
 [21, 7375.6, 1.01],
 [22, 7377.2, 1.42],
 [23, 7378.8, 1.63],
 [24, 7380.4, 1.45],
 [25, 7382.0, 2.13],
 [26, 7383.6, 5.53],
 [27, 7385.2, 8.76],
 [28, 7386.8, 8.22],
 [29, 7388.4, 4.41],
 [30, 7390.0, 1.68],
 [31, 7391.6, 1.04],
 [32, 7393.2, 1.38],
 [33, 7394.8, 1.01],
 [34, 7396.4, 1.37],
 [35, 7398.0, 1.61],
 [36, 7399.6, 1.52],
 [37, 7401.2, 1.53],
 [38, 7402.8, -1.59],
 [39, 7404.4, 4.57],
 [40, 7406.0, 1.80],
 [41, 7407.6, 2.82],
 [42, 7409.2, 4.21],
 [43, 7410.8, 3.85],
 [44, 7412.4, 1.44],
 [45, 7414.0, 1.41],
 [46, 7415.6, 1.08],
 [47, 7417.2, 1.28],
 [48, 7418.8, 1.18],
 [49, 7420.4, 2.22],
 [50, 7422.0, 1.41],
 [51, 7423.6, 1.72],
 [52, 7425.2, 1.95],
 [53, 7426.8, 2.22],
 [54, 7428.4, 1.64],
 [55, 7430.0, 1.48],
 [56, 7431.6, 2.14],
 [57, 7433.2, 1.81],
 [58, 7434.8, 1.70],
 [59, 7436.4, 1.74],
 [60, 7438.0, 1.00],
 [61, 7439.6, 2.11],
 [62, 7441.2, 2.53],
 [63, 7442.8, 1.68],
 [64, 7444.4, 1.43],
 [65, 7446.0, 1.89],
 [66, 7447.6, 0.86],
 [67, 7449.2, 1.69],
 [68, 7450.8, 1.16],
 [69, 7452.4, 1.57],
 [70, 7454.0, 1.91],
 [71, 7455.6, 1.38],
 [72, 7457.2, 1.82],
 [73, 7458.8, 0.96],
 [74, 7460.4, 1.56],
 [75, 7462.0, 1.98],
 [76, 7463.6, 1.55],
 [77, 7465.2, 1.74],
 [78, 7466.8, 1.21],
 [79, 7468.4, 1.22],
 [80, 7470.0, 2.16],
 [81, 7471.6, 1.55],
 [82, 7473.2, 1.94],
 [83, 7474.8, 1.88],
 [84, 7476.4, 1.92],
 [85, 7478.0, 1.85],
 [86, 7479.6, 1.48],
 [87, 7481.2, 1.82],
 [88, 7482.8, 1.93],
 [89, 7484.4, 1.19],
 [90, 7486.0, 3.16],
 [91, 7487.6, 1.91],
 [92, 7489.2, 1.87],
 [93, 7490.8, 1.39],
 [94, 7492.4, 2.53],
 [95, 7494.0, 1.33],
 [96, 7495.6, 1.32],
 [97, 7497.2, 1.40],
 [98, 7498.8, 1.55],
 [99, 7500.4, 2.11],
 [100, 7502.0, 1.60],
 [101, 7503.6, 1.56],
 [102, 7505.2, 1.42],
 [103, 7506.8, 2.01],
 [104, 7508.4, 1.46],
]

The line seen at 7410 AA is [N II]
